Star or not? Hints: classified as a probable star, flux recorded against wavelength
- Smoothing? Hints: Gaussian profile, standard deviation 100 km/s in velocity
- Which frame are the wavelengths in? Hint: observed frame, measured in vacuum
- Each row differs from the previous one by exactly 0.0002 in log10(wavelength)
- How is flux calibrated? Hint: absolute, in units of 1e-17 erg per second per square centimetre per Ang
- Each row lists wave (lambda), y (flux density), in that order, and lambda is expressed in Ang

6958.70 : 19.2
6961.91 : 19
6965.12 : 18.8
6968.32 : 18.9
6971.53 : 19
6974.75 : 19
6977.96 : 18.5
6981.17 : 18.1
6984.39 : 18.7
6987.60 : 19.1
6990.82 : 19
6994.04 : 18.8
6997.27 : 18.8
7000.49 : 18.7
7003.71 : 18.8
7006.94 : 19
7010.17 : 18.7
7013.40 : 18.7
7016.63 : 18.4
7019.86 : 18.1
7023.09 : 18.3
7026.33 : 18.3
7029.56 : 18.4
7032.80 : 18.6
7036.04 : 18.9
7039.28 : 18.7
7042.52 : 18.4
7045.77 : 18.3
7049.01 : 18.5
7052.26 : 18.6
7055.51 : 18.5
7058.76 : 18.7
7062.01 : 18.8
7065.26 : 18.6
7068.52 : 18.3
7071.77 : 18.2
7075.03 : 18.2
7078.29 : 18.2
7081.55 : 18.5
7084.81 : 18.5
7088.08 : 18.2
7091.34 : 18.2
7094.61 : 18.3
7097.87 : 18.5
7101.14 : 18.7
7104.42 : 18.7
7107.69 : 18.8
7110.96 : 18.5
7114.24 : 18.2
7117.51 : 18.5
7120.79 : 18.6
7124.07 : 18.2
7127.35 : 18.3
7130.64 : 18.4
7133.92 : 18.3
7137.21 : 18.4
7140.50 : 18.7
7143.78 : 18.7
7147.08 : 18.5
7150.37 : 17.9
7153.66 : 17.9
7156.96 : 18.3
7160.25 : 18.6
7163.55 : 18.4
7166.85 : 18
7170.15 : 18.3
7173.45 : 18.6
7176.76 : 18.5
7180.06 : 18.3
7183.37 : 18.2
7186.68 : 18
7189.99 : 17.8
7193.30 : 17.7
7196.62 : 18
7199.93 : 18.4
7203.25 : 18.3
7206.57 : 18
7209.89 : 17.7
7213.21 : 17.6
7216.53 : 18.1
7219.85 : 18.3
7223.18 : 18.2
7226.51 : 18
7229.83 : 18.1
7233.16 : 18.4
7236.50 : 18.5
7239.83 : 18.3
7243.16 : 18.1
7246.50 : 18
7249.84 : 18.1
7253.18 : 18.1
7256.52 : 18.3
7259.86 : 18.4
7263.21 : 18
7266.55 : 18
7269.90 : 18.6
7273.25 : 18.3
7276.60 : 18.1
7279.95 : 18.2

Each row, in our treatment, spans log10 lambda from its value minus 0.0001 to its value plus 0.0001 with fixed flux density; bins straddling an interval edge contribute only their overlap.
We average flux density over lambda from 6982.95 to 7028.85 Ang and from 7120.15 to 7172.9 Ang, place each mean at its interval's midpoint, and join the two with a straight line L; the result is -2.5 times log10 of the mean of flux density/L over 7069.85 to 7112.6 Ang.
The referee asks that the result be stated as 0.00 mag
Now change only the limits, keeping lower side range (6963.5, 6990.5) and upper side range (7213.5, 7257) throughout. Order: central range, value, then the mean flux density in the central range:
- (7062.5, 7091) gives 0.01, 18.3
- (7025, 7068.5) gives 0.00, 18.6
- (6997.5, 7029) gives 0.01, 18.6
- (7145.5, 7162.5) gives 0.01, 18.3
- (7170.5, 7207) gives 0.01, 18.2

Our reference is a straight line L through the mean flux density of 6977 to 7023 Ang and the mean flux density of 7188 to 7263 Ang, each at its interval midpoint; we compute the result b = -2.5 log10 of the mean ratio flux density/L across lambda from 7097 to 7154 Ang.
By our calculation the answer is -0.01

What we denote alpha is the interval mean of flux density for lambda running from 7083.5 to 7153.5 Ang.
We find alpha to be 18.4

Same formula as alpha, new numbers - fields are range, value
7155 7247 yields 18.2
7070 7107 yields 18.4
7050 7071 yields 18.6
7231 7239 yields 18.4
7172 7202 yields 18.2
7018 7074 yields 18.5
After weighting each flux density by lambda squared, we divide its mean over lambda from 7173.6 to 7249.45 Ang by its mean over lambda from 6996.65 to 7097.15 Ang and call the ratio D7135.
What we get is 1.0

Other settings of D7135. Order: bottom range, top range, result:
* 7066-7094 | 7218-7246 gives 1.04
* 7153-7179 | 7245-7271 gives 1.02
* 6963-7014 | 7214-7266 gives 1.04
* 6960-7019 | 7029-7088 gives 1.00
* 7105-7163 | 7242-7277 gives 1.02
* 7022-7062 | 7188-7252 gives 1.03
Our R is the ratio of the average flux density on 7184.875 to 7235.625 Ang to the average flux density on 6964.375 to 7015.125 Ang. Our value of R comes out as 0.96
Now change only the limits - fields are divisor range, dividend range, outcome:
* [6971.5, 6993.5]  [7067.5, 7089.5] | 0.98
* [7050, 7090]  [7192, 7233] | 0.98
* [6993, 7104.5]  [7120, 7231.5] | 0.98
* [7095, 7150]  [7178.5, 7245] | 0.98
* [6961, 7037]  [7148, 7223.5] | 0.97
